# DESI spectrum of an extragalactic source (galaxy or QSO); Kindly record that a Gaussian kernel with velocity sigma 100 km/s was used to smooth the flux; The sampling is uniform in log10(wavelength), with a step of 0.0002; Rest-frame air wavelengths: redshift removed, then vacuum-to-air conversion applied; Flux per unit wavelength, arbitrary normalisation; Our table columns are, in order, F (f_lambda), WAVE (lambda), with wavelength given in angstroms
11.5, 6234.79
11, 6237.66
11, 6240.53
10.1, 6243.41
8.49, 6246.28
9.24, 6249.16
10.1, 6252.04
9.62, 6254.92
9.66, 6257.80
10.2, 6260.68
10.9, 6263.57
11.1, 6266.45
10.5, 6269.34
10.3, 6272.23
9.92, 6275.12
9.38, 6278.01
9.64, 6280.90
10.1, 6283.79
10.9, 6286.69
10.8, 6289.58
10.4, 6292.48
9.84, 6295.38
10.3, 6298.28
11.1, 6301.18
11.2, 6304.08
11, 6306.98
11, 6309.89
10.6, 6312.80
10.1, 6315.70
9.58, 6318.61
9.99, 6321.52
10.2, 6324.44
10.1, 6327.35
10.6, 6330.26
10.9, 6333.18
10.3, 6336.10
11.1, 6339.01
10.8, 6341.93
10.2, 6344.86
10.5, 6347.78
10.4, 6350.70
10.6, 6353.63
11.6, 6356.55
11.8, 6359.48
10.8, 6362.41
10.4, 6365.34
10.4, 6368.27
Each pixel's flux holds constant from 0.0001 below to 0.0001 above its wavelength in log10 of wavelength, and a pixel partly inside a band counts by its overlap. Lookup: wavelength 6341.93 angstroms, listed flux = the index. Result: 10.8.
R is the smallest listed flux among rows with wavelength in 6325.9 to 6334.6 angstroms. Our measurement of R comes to 10.1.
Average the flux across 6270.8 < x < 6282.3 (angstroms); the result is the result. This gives 9.81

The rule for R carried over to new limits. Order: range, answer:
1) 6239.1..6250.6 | 8.49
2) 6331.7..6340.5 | 10.3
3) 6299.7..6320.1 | 9.58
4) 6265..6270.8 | 10.5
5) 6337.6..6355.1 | 10.2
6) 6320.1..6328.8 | 9.99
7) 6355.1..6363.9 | 10.8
